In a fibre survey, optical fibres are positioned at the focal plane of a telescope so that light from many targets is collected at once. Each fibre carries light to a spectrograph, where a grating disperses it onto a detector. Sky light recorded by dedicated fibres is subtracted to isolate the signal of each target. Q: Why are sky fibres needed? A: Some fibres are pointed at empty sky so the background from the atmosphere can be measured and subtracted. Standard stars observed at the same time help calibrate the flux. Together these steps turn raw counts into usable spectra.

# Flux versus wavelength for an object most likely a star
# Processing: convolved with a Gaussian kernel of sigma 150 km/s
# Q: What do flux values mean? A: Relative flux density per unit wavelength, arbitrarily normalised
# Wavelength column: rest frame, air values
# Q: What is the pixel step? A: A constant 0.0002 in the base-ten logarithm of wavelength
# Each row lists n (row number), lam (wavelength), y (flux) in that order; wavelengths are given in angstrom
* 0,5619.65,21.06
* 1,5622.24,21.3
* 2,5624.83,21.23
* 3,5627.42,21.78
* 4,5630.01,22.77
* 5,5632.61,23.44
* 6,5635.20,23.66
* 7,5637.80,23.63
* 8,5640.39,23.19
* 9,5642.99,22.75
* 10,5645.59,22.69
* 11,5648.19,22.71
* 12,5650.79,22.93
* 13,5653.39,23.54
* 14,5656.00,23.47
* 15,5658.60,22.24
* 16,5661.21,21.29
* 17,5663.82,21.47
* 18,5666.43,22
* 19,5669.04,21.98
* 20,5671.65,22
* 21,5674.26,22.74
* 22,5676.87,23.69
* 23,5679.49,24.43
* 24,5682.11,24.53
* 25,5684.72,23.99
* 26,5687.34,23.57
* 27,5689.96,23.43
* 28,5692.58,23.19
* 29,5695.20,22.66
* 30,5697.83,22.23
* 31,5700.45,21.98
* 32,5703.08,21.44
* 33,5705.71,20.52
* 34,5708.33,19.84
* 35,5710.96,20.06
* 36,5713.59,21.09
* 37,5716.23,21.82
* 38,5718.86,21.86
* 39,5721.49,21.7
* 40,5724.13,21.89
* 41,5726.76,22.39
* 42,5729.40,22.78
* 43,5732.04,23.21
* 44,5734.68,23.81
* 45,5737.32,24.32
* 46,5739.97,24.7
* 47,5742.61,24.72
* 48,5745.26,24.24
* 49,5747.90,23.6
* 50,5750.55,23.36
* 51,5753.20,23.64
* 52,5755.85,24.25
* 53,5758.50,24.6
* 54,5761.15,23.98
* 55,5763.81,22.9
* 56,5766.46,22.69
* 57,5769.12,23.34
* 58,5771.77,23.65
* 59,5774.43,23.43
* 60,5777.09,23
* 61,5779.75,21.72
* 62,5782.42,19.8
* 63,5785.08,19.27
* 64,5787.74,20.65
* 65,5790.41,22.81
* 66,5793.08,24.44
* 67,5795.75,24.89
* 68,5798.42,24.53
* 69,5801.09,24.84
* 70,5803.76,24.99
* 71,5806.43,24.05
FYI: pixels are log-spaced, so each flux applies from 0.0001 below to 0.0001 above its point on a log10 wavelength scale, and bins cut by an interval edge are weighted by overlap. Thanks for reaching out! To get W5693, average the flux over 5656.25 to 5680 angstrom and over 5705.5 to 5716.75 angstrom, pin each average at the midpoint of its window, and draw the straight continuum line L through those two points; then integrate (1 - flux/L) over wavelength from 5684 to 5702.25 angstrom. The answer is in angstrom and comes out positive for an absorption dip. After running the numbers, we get -1.3 angstrom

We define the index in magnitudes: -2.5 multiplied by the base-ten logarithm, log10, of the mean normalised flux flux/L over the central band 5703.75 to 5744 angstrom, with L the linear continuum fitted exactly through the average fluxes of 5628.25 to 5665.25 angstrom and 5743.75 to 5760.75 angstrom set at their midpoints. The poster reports 0.06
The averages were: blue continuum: 22.8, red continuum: 24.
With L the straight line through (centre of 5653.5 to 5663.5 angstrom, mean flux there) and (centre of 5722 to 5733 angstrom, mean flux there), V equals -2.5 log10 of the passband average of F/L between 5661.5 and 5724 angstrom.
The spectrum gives 0.01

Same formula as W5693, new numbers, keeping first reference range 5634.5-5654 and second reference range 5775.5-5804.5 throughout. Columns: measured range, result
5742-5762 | -1.0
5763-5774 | -0.2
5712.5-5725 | 0.7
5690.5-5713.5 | 1.4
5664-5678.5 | 0.4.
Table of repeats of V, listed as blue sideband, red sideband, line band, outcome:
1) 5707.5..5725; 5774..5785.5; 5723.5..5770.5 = -0.11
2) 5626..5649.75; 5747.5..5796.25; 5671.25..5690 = -0.03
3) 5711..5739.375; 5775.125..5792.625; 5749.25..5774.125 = -0.09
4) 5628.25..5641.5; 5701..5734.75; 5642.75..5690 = -0.01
